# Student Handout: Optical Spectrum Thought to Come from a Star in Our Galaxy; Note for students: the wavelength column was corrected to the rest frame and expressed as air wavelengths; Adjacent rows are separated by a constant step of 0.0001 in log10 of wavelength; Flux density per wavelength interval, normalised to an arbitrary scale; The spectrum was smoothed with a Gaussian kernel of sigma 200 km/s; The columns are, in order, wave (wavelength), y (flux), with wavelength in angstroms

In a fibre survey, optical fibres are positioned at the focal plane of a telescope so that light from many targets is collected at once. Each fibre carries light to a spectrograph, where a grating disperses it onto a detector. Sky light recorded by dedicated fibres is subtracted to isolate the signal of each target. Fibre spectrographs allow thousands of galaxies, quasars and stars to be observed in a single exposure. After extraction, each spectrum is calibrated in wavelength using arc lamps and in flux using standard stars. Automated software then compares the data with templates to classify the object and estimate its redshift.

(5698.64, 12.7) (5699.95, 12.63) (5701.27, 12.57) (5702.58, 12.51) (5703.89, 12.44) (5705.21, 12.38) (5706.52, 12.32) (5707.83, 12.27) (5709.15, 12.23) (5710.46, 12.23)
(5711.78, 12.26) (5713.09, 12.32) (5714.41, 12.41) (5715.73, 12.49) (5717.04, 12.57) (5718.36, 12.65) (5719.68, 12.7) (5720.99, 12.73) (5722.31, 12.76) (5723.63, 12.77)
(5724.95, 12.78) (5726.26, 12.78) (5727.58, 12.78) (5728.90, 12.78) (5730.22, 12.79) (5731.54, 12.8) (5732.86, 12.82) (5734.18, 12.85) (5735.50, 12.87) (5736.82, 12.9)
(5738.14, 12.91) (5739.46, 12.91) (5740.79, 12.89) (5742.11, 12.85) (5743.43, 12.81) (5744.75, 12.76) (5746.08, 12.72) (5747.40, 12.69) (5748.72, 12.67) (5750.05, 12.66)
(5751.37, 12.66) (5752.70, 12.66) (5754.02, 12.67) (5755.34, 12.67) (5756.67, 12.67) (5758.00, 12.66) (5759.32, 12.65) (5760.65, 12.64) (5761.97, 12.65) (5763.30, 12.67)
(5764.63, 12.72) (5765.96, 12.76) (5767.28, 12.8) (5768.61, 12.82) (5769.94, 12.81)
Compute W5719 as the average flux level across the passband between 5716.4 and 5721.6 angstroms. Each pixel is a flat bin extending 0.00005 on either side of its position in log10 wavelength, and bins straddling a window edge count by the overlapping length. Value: 12.7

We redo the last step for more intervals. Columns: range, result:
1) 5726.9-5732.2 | 12.8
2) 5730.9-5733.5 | 12.8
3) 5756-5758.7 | 12.7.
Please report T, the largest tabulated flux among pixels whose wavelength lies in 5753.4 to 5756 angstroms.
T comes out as 12.67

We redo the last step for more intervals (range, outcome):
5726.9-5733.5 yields 12.82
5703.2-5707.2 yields 12.44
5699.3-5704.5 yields 12.63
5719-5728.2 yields 12.78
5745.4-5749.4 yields 12.72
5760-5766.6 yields 12.76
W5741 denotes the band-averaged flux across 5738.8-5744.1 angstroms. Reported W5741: 12.9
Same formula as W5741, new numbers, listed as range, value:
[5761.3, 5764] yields 12.7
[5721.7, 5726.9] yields 12.8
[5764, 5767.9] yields 12.8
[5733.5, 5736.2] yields 12.9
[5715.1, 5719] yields 12.6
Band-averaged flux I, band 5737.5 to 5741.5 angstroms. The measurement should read 12.9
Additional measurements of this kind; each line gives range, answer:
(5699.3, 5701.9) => 12.6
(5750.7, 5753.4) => 12.7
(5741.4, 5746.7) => 12.8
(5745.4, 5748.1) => 12.7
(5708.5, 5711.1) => 12.3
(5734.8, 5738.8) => 12.9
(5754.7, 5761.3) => 12.6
